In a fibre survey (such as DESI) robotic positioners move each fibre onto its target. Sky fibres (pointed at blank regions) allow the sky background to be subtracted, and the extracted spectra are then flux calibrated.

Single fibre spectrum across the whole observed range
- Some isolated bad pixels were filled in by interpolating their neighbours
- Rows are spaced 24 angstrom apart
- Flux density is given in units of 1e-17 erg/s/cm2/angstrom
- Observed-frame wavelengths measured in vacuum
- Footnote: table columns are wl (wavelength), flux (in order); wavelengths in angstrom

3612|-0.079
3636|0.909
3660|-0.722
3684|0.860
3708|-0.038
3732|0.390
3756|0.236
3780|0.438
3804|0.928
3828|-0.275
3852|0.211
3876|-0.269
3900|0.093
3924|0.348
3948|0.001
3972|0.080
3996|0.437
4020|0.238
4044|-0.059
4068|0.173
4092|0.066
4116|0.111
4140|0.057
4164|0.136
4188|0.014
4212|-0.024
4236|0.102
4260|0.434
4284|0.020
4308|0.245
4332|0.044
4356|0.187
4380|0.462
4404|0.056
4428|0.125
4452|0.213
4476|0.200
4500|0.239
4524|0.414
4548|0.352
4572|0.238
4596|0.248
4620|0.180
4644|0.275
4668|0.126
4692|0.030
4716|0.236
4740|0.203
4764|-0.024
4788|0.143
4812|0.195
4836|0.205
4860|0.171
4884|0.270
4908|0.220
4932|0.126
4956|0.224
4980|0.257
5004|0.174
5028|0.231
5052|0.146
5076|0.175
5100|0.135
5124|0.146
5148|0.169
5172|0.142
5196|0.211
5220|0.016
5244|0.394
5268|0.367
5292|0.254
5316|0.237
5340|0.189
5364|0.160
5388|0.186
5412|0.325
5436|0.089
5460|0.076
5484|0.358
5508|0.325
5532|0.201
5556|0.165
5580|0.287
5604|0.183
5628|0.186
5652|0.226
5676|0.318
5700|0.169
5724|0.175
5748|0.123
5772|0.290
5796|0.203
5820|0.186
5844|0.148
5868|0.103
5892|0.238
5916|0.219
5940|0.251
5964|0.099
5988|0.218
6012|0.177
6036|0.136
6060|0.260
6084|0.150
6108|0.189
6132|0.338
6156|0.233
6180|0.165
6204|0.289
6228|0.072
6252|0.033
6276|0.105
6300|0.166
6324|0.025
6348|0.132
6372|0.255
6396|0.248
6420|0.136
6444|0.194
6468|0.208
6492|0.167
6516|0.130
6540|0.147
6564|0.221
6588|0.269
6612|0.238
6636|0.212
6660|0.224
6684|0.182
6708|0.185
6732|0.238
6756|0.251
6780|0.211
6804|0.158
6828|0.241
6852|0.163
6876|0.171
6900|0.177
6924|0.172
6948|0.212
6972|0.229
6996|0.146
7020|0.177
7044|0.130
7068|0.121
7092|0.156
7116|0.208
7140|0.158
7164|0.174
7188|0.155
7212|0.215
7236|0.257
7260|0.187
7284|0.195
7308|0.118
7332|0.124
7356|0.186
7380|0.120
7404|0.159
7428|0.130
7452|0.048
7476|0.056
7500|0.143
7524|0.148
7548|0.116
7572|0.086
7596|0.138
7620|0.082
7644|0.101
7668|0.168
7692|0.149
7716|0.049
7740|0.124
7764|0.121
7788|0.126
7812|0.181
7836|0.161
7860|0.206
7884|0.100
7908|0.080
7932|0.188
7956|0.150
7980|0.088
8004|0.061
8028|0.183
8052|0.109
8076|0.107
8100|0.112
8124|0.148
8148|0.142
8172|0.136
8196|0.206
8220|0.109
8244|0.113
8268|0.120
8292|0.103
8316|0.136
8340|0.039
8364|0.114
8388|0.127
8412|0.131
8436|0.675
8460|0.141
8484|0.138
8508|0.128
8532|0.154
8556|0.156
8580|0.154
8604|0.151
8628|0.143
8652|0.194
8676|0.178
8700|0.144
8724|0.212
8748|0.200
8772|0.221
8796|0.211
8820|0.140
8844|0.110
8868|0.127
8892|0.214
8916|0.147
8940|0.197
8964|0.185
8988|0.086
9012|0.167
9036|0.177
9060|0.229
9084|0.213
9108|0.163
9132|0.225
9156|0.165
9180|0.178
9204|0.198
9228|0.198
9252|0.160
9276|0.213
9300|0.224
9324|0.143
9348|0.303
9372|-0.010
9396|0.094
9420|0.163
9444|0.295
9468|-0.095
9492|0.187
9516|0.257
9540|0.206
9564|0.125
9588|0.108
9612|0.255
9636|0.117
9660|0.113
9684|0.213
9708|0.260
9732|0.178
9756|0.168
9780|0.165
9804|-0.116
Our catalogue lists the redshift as 1.263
